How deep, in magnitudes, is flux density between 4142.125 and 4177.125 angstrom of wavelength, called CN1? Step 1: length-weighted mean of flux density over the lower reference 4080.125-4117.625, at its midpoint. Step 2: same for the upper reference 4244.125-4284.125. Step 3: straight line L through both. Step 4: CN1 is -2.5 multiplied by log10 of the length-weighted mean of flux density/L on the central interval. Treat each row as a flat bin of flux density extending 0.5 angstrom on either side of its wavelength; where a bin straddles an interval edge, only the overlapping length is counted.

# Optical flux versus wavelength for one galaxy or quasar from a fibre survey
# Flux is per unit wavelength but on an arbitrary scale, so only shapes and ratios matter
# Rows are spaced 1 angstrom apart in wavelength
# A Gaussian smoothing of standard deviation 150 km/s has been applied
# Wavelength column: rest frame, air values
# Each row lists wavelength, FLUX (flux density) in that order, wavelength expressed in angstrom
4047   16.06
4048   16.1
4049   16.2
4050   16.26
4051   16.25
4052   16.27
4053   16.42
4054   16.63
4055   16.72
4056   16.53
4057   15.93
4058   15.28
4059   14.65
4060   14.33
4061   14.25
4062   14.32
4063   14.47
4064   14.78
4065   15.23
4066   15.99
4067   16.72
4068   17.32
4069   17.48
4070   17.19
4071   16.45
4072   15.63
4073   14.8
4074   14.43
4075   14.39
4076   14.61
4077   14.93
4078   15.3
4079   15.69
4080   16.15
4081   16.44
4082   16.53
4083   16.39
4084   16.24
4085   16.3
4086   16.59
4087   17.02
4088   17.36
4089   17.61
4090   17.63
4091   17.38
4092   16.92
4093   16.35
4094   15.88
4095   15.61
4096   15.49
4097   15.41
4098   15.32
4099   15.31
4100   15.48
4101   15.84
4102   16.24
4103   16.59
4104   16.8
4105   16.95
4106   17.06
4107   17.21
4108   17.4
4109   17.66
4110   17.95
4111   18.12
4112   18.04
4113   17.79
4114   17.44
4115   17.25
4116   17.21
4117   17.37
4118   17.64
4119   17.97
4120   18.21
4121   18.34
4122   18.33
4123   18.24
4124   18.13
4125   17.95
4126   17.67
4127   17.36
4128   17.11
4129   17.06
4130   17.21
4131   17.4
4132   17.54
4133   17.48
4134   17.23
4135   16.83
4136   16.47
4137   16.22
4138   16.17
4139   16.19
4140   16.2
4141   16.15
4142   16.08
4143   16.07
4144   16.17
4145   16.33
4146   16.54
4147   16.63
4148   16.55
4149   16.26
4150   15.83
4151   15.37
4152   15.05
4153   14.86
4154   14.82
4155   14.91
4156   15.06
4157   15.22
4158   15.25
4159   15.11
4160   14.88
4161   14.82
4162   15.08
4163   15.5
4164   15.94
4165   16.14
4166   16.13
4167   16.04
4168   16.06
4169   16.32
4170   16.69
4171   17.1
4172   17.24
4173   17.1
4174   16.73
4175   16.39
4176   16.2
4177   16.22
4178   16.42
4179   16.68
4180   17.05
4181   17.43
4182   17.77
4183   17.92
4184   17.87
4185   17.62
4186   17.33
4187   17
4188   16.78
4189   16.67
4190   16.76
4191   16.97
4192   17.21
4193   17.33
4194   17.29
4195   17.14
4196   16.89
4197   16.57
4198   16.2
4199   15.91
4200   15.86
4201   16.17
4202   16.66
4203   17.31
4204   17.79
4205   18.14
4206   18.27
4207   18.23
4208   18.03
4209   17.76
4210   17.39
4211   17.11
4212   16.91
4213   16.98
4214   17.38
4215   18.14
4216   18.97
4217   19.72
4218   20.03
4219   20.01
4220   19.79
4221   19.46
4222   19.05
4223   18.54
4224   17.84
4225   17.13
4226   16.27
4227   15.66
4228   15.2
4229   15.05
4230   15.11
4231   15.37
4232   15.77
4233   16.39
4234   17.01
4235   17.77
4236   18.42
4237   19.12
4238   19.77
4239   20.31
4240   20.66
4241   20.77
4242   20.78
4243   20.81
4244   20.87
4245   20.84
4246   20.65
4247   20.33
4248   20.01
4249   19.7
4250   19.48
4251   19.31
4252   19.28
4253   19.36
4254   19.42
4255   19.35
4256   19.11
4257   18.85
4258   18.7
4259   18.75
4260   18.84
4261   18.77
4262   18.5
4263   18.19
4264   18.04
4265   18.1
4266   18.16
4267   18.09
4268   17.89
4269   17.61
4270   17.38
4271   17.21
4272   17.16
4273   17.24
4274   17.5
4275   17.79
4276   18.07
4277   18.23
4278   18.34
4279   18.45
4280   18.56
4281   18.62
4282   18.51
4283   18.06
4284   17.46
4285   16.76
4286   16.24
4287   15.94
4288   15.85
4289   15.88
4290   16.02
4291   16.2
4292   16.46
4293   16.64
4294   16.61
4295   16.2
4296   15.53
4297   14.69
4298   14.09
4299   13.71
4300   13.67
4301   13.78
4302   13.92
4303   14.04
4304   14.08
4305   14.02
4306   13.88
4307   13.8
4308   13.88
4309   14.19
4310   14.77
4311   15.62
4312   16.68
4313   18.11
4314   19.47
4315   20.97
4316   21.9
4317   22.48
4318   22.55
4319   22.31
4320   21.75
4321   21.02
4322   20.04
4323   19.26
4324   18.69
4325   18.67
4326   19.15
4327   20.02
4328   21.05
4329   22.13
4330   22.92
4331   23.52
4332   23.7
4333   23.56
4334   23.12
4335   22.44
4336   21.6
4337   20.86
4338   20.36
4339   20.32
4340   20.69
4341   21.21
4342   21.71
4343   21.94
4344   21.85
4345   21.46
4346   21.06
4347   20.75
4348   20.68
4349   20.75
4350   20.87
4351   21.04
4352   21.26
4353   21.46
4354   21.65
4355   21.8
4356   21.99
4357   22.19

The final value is 0.101 mag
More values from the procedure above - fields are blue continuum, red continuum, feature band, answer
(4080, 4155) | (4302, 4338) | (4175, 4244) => 0.02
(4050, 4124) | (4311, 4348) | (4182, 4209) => 0.08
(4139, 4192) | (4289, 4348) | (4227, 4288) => -0.04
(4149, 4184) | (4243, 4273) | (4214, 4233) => 0.01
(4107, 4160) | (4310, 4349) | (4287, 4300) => 0.28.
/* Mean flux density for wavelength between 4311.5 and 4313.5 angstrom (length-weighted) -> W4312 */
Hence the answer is 17.4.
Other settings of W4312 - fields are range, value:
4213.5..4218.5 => 18.8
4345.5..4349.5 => 20.8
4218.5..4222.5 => 19.6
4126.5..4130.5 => 17.2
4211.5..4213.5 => 16.9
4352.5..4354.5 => 21.6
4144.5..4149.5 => 16.5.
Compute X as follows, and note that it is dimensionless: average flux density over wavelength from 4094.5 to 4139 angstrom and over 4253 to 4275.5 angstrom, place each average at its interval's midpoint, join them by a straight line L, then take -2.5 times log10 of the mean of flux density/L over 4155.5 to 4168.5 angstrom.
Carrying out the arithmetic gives 0.13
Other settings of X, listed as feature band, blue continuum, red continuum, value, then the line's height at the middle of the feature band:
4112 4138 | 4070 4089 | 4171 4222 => -0.062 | 16.5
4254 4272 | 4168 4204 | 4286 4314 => -0.164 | 15.8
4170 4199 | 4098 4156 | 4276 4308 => -0.030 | 16.5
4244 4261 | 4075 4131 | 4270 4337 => -0.107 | 17.7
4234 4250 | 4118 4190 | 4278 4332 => -0.162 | 17.2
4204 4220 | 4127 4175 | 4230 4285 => -0.041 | 17.6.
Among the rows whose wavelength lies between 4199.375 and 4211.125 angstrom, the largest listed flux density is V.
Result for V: 18.27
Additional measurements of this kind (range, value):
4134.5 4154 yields 16.83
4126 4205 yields 18.14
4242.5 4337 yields 23.7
